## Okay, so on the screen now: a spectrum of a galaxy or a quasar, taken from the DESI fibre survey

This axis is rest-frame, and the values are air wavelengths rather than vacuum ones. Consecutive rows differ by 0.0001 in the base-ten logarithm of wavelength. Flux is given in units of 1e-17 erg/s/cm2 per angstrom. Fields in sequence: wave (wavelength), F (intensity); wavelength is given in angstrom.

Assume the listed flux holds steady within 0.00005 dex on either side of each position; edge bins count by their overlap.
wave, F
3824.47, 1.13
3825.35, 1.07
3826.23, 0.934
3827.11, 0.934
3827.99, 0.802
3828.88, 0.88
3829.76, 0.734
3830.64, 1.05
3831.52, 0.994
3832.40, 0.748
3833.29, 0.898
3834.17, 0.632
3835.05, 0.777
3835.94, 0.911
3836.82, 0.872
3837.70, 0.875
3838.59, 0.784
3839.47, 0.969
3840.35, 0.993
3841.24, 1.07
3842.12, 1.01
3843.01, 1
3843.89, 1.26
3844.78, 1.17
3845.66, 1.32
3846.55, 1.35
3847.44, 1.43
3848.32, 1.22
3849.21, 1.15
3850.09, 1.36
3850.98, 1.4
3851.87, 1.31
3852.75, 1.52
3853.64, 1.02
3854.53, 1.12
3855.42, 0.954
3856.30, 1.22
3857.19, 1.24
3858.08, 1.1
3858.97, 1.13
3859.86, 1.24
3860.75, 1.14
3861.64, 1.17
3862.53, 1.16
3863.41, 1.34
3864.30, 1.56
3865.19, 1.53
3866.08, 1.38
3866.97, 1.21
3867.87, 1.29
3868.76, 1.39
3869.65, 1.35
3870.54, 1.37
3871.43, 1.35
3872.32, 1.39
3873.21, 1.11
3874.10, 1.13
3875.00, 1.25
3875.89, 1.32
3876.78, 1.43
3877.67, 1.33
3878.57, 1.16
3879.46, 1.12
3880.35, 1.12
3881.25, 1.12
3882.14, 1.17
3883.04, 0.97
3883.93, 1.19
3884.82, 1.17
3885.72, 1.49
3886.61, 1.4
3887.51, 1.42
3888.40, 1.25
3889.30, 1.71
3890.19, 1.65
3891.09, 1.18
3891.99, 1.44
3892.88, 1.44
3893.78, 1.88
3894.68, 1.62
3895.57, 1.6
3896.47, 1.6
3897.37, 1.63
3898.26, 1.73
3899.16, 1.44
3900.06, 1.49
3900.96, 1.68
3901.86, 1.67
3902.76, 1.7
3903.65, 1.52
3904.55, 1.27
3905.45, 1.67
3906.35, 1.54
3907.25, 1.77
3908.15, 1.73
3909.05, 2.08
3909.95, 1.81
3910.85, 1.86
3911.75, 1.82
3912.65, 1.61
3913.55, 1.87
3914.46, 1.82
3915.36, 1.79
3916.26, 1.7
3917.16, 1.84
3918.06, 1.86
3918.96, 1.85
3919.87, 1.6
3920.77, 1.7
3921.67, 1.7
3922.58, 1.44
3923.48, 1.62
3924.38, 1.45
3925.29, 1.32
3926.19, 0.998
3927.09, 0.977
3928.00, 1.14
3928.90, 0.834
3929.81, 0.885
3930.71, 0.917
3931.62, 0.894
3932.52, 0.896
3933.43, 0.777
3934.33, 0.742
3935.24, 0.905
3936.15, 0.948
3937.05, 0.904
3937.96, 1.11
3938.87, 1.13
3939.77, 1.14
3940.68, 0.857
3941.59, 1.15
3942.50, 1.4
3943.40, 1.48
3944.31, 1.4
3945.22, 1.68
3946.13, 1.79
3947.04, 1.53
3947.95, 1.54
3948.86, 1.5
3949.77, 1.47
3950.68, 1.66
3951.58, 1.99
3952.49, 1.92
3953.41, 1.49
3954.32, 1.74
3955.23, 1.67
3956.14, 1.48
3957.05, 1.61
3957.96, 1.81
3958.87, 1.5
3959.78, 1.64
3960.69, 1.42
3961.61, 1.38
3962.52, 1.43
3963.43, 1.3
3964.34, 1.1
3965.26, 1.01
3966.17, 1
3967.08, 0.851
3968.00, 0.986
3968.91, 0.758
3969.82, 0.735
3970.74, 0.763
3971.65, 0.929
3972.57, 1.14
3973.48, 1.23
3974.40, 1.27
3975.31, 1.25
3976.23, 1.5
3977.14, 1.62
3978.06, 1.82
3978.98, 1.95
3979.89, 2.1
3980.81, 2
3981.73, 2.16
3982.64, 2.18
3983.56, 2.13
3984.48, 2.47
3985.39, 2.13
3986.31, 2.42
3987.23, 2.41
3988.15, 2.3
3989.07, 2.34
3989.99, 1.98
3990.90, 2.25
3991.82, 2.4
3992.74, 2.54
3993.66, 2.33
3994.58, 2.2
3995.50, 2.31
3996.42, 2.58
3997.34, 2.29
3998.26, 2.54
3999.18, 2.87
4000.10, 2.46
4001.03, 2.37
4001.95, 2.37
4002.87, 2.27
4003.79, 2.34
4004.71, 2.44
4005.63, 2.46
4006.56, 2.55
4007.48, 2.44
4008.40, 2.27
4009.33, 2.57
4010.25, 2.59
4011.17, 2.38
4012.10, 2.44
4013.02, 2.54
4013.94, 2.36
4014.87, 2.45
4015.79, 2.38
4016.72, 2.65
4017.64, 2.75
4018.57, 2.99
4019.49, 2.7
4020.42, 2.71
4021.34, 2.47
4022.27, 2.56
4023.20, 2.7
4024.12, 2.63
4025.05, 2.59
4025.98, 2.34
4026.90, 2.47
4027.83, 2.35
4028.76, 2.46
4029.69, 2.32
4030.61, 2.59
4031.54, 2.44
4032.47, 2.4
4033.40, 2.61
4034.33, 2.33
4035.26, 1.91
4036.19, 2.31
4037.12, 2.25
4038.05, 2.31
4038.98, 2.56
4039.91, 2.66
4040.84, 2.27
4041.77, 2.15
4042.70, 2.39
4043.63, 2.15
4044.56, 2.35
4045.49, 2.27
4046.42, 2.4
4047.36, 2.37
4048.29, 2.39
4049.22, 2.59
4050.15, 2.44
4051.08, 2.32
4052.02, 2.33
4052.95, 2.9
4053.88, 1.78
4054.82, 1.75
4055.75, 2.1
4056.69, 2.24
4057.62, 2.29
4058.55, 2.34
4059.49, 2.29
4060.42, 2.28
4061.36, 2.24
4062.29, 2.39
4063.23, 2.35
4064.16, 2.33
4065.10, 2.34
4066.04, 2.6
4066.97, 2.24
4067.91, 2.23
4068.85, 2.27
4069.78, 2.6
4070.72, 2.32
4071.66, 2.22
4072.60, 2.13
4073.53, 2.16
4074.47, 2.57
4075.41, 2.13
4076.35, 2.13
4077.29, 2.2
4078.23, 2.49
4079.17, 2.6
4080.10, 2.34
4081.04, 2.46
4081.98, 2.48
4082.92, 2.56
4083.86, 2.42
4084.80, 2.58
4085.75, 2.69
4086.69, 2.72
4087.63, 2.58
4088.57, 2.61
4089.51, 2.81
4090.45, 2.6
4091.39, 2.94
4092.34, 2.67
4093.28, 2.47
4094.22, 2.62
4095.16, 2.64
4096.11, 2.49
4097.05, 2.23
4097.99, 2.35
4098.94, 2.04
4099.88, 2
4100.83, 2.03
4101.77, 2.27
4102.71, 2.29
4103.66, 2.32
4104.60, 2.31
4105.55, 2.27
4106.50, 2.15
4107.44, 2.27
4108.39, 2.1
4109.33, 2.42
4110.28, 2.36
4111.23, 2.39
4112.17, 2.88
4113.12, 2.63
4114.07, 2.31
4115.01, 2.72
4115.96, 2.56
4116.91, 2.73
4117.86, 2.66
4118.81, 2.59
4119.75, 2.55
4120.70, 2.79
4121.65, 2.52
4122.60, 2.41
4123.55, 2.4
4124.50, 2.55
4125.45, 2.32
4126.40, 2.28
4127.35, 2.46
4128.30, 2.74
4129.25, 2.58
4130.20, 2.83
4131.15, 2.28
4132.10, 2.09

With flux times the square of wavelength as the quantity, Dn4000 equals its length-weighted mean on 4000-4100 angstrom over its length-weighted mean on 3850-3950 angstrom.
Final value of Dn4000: 1.89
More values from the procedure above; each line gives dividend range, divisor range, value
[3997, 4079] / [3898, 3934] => 1.70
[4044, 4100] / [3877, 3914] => 1.73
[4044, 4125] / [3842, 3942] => 1.96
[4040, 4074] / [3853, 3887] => 2.04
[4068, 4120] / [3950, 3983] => 1.78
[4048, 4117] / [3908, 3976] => 1.88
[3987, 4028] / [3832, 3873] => 2.28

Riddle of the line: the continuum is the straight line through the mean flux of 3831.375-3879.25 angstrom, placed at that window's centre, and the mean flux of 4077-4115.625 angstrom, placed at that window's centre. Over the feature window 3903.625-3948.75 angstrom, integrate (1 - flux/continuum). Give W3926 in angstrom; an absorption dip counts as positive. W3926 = 3.90 angstrom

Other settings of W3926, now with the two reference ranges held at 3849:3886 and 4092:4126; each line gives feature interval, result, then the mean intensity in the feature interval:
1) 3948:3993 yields 2.92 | 1.64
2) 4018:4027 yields -2.79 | 2.62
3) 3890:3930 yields -3.49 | 1.58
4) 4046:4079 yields -1.69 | 2.31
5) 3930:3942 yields 4.81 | 0.95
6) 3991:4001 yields -3.02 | 2.44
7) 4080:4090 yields -1.16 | 2.58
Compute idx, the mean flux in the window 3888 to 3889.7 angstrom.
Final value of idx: 1.48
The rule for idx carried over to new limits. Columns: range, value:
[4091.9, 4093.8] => 2.58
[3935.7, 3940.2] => 1.05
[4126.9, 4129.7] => 2.6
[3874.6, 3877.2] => 1.34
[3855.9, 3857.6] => 1.23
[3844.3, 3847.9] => 1.32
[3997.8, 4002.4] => 2.52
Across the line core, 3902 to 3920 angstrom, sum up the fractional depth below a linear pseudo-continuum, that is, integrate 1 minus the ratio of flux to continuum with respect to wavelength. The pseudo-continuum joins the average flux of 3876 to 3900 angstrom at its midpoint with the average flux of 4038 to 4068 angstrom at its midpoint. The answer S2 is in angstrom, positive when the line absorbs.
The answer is -2.5 angstrom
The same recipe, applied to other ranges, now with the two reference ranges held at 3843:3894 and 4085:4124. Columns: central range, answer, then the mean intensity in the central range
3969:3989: 1.27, 1.73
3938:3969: 5.45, 1.41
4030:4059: -2.12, 2.33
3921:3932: 2.66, 1.19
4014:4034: -4.62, 2.54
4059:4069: -0.25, 2.32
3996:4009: -3.23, 2.45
